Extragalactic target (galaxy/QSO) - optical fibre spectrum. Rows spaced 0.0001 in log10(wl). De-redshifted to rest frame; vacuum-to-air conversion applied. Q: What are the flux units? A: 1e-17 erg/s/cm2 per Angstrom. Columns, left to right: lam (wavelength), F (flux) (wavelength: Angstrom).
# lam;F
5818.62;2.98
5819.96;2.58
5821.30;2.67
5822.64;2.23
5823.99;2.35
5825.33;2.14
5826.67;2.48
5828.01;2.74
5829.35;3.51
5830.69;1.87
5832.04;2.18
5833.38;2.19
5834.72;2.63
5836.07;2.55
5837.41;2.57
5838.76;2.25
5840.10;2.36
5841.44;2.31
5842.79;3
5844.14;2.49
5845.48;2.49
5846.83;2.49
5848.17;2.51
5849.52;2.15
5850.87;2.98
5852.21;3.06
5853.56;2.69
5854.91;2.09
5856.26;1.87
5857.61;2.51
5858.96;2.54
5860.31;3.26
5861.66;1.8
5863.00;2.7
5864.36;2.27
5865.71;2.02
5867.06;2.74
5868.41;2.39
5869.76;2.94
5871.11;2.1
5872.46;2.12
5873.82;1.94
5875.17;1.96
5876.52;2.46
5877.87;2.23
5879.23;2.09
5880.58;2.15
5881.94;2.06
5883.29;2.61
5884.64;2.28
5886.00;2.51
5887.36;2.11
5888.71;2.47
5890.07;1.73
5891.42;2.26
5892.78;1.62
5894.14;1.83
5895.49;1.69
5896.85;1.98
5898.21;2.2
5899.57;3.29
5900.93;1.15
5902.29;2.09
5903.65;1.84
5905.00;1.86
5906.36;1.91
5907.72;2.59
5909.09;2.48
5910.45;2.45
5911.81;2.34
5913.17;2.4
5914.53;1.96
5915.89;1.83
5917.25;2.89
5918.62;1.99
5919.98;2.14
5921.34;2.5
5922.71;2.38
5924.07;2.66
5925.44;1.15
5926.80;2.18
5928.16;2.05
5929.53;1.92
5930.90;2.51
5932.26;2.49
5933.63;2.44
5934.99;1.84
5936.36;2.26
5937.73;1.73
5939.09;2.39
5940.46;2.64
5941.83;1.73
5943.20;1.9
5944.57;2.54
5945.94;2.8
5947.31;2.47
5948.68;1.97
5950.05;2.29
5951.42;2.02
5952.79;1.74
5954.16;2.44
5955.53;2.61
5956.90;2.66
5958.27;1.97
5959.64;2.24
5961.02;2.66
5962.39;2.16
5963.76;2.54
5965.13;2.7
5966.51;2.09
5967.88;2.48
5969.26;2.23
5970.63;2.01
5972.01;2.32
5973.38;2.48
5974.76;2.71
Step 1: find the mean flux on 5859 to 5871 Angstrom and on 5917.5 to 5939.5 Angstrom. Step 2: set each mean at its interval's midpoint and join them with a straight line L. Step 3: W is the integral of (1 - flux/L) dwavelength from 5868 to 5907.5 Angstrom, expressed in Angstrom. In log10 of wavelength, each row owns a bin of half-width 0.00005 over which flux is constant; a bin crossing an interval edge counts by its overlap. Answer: 4.1 Angstrom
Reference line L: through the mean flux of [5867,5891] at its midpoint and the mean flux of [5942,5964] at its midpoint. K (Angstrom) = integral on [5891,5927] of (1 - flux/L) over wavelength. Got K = 2.2 Angstrom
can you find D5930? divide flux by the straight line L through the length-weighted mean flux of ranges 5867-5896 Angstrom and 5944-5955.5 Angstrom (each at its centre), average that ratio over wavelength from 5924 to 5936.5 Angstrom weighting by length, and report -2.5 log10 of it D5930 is 0.07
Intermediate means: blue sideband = 2.19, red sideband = 2.3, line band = 2.12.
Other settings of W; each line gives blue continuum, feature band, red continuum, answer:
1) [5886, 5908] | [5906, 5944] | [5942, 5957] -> -0.74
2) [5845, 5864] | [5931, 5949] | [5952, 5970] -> 0.88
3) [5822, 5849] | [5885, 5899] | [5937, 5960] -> 1.78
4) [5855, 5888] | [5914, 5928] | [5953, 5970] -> 1.10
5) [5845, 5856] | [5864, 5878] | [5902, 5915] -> 0.72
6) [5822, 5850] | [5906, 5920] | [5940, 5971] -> 0.41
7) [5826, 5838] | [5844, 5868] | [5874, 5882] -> -1.54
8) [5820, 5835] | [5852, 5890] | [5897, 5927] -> -0.29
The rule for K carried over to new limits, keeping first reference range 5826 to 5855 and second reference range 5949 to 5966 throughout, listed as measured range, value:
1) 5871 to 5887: 1.7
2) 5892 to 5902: 1.9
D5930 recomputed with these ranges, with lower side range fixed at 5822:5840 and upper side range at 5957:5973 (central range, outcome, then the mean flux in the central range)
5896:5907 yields 0.17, 2.04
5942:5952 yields 0.04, 2.26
